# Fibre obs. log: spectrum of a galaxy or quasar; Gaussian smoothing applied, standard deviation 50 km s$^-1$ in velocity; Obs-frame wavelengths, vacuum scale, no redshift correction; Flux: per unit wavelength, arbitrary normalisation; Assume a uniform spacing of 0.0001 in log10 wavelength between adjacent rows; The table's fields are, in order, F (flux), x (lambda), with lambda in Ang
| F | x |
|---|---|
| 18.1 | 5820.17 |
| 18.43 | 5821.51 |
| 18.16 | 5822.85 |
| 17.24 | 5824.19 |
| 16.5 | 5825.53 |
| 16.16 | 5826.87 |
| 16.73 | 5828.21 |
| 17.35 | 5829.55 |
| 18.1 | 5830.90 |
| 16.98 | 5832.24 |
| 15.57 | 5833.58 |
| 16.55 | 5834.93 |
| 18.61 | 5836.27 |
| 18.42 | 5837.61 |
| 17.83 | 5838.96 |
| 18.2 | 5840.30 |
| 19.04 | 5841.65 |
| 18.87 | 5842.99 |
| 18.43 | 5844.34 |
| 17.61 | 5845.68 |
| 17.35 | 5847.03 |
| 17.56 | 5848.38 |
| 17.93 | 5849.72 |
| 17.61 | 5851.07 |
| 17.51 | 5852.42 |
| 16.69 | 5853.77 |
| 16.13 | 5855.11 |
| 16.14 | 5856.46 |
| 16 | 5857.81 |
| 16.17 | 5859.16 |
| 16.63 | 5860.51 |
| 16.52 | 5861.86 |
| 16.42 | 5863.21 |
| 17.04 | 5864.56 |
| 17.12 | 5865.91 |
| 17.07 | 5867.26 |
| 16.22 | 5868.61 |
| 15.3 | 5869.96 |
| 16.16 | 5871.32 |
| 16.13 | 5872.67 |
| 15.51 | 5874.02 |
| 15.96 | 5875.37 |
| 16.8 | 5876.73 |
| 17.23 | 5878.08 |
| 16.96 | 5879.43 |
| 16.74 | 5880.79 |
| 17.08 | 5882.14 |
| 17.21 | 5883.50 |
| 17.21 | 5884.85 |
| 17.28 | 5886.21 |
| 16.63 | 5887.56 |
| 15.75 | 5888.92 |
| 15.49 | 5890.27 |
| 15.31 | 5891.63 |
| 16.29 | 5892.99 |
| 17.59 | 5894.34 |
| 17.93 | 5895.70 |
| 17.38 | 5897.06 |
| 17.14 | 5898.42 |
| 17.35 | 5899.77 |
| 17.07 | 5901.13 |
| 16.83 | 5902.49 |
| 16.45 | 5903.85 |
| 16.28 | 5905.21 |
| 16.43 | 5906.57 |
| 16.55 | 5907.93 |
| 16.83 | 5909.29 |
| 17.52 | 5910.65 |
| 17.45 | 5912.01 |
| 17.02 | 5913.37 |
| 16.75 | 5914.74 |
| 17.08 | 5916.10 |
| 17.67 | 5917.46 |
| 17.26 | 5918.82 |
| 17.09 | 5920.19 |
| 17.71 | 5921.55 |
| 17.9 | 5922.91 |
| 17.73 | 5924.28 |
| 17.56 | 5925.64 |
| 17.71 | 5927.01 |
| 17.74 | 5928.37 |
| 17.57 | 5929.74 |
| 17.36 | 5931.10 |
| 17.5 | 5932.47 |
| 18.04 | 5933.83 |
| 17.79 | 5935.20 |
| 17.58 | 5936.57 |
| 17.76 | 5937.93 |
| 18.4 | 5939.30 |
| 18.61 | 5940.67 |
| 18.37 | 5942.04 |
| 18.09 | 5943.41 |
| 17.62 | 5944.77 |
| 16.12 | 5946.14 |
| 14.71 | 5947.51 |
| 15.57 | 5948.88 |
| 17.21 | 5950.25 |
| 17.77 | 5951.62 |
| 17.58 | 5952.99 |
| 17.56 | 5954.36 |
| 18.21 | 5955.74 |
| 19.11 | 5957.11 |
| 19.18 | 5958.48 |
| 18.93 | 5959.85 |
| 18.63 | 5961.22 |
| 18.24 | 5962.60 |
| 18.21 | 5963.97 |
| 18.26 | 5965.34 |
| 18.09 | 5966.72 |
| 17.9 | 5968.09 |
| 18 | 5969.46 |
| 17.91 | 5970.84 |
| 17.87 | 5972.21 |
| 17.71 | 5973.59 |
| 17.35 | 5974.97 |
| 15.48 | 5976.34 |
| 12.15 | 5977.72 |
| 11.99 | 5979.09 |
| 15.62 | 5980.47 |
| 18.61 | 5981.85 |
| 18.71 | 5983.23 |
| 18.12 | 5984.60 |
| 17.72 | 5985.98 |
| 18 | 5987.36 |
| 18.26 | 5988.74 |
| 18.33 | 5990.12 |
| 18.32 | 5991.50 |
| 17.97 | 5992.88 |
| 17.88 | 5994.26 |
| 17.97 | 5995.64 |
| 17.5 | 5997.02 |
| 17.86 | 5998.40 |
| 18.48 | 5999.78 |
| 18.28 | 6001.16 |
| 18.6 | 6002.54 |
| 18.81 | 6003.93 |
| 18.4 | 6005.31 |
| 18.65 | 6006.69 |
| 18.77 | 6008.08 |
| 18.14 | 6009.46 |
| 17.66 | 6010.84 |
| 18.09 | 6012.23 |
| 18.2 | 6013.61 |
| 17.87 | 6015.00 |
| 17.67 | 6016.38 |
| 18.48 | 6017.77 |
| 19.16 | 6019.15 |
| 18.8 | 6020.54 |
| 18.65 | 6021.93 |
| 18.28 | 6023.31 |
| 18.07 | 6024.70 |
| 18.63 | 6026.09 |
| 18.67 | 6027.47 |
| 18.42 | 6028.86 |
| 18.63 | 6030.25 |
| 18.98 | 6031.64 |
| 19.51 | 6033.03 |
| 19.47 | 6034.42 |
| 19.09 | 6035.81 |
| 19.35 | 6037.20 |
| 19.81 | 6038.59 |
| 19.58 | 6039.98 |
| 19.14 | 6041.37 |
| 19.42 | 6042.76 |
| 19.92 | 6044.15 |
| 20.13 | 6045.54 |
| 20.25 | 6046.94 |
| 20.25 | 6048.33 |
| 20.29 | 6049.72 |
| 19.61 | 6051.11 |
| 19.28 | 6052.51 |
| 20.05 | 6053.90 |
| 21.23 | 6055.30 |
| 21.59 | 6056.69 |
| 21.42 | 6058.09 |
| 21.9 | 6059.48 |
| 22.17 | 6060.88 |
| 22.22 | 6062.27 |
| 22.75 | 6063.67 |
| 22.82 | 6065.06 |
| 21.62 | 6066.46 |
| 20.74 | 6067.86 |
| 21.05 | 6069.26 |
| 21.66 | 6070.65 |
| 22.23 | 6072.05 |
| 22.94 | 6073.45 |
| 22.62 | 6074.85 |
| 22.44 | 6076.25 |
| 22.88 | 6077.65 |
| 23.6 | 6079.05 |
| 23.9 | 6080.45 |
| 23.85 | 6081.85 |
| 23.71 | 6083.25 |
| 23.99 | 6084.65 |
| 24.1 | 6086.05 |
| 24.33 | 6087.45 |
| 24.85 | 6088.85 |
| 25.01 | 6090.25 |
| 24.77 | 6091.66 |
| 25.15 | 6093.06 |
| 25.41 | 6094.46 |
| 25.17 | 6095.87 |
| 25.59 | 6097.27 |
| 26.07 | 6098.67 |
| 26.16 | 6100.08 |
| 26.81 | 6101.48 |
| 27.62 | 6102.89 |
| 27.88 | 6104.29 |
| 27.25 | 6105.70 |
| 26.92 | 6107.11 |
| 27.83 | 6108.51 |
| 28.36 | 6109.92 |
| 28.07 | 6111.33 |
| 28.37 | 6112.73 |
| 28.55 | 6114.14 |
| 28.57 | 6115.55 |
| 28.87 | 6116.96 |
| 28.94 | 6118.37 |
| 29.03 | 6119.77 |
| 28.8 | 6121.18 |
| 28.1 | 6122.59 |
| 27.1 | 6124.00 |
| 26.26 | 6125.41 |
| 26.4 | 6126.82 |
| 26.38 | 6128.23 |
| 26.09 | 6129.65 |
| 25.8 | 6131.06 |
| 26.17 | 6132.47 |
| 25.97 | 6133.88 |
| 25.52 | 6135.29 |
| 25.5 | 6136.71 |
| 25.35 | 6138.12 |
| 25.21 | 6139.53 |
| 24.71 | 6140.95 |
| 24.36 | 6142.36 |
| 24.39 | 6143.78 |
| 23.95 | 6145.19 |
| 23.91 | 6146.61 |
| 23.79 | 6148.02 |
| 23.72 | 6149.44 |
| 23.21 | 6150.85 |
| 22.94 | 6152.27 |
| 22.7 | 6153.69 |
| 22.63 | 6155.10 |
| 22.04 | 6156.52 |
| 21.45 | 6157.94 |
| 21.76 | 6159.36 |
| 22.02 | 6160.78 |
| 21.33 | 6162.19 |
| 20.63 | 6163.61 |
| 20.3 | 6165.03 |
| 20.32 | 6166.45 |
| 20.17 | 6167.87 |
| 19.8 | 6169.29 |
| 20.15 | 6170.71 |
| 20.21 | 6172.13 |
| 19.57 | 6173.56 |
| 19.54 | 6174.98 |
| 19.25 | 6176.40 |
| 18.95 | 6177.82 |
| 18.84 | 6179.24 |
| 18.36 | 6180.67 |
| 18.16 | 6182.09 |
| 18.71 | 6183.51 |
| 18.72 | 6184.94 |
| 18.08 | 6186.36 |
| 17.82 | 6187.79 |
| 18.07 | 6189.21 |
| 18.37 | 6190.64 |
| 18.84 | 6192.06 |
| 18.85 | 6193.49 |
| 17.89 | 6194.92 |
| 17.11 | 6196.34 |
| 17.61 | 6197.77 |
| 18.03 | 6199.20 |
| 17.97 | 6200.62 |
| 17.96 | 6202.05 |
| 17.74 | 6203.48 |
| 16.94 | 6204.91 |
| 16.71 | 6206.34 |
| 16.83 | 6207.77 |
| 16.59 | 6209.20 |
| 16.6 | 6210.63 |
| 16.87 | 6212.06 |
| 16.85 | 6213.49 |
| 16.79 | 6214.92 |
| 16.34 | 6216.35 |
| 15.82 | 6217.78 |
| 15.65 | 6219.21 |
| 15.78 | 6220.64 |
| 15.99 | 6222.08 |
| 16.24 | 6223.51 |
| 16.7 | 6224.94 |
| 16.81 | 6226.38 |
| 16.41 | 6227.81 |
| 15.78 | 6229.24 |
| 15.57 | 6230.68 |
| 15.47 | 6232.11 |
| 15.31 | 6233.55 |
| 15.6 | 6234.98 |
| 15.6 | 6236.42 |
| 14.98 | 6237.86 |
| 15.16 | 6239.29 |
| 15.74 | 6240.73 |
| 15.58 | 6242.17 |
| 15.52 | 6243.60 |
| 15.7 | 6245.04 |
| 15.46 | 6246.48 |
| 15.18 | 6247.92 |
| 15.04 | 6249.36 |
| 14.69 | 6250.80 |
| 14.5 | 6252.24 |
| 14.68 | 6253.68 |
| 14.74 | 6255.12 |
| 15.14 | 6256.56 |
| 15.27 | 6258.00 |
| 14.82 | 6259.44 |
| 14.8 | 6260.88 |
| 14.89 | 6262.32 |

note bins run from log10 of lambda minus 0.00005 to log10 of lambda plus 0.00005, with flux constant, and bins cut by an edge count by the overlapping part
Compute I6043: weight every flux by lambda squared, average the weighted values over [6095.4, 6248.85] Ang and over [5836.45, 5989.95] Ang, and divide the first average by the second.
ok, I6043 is 1.3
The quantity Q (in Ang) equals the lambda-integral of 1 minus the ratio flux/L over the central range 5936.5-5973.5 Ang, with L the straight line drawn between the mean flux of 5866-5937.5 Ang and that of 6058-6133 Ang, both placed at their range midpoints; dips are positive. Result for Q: 2.7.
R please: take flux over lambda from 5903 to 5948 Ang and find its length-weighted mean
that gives 17.4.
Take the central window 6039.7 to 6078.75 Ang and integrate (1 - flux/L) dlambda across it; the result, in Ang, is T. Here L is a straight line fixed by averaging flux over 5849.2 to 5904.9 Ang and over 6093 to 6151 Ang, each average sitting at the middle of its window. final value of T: 4.5 Ang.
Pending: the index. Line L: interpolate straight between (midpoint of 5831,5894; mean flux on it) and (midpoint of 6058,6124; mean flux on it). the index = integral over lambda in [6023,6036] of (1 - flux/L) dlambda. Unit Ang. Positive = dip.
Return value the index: 2.34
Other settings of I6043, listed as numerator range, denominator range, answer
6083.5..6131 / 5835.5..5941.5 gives 1.68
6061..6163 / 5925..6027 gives 1.46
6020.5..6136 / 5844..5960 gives 1.45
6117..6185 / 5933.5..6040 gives 1.36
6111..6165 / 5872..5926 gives 1.61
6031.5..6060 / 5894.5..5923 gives 1.22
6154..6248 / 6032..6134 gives 0.77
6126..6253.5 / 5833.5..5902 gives 1.26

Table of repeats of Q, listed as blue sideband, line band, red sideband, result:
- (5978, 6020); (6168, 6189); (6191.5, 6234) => -2.5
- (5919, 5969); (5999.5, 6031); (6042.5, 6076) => 2.3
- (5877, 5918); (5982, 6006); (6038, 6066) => 1.3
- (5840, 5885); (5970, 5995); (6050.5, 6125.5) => 4.7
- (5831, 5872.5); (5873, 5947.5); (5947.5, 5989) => 0.6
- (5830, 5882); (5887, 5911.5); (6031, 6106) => 1.9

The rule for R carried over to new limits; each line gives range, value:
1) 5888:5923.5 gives 16.9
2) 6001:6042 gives 18.7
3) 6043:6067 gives 21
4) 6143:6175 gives 21.8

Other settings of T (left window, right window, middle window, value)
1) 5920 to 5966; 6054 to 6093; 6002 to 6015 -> 1.3 Ang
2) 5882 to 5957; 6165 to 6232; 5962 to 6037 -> -2.7 Ang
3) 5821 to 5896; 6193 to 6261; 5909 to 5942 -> -1.5 Ang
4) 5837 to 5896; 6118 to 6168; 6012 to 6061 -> 4.8 Ang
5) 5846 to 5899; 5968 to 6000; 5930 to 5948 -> -0.5 Ang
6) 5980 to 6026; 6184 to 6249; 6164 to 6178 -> -2.4 Ang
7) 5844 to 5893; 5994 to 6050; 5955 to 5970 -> -0.4 Ang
